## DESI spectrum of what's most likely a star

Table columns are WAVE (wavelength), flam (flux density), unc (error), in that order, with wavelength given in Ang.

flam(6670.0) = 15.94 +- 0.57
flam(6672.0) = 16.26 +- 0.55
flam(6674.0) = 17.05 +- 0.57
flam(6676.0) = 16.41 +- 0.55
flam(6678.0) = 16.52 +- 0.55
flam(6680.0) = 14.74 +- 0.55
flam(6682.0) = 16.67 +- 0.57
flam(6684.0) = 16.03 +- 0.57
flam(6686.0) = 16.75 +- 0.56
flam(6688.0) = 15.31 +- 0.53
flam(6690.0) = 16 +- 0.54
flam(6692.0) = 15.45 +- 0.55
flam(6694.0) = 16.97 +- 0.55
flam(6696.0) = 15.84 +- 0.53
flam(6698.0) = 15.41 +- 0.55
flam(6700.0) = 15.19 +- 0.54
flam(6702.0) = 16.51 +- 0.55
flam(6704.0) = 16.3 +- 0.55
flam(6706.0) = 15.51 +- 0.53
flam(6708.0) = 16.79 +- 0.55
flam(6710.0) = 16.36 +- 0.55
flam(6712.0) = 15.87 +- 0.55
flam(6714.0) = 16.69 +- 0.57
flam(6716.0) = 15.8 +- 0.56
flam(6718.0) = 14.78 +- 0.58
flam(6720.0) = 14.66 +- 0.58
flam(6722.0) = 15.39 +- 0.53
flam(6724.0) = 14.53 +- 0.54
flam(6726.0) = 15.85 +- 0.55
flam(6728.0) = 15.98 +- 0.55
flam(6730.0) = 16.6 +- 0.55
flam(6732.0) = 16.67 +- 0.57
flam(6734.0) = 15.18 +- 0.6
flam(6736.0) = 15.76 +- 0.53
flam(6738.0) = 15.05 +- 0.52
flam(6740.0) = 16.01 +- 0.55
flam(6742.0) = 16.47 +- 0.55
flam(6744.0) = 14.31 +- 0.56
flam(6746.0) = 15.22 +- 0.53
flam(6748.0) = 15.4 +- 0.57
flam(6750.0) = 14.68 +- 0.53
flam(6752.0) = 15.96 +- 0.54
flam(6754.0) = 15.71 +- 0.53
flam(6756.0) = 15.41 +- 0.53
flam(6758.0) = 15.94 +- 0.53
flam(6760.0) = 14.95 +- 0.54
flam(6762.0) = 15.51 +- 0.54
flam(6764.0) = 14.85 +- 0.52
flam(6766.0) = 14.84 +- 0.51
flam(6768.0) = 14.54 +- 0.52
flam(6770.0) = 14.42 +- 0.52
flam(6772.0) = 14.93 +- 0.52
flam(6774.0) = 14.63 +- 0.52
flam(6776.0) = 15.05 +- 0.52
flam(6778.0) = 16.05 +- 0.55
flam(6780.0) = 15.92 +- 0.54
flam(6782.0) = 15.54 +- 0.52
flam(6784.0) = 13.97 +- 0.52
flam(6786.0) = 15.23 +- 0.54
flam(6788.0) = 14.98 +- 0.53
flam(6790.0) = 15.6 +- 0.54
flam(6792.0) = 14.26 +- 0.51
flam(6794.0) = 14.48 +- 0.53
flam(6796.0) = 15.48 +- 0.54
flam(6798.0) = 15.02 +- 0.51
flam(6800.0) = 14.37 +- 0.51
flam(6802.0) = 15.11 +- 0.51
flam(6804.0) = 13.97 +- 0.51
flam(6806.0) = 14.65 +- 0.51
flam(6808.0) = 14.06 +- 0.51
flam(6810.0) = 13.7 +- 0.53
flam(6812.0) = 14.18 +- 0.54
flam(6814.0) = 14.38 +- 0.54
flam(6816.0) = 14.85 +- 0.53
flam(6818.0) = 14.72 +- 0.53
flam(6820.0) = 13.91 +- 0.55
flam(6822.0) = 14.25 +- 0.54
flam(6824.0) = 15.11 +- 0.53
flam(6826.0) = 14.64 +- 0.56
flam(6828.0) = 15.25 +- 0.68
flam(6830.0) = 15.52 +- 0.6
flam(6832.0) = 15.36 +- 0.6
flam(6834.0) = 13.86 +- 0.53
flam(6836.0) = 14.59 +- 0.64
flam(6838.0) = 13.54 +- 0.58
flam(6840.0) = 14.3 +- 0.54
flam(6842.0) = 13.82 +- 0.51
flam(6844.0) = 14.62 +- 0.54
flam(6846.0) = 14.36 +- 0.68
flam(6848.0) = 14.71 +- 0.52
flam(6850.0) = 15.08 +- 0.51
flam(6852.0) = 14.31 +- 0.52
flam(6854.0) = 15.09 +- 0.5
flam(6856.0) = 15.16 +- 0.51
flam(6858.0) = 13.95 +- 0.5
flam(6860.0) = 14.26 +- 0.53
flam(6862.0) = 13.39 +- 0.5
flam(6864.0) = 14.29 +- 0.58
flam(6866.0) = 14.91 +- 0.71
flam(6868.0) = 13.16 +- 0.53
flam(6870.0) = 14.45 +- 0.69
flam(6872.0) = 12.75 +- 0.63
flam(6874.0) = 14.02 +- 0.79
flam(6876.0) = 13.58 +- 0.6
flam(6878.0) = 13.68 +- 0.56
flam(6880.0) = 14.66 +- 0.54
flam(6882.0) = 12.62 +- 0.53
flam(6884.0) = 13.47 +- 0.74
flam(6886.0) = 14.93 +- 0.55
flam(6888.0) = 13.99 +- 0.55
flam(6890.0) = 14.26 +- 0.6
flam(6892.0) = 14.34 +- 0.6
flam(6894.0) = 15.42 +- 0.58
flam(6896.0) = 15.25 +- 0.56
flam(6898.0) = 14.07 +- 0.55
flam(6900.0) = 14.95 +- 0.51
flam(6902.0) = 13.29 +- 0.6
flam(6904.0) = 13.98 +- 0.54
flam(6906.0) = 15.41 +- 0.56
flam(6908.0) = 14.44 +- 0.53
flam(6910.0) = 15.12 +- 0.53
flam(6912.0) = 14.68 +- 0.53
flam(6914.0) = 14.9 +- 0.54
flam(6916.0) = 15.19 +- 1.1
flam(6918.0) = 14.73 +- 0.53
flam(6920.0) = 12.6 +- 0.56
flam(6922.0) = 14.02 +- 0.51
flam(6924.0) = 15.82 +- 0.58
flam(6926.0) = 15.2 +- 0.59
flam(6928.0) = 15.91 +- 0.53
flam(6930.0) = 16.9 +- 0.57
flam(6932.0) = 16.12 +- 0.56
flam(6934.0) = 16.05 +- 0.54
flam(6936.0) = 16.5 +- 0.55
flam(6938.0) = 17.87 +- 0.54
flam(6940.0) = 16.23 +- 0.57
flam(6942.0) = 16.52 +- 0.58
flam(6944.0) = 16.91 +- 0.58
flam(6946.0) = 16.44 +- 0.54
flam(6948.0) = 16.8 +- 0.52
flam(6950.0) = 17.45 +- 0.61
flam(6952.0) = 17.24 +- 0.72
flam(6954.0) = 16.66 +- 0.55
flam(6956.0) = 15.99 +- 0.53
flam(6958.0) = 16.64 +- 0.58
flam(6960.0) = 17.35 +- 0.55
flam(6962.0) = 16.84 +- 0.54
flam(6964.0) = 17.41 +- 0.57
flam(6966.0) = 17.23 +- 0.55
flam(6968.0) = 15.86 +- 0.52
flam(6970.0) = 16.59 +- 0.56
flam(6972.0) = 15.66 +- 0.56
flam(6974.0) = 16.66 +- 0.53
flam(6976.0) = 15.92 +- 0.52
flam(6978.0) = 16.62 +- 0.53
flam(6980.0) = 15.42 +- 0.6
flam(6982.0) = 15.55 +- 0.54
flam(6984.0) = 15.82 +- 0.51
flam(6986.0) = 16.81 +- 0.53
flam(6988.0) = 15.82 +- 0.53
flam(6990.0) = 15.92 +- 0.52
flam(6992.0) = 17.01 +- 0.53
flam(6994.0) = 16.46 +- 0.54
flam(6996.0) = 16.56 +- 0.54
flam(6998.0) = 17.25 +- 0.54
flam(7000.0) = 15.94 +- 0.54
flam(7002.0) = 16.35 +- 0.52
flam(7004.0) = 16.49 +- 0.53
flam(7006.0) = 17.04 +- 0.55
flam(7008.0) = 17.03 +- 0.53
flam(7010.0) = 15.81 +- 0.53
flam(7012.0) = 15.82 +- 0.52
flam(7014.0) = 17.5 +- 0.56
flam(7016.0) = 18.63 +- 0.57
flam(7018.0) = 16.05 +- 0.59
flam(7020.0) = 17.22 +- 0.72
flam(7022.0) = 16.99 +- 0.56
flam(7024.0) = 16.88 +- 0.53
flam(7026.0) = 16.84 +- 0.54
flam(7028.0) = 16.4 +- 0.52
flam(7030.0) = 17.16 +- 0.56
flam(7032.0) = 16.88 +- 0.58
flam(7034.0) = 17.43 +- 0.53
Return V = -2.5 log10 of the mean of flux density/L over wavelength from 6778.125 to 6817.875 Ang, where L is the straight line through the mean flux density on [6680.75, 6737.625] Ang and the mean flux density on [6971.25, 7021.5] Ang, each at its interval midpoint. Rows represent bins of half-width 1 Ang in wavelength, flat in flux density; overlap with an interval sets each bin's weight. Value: 0.092 mag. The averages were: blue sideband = 15.9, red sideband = 16.5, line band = 14.8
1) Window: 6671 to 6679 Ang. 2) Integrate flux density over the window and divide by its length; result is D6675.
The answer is 16.6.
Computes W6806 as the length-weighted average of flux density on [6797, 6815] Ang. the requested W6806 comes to 14.4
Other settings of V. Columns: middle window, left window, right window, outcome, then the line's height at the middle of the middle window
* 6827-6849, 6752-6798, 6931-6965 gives 0.085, 15.7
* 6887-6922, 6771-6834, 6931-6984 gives 0.104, 15.9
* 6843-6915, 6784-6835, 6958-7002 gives 0.077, 15.4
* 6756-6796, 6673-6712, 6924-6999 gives 0.080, 16.2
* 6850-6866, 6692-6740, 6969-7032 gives 0.123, 16.2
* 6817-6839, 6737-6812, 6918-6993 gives 0.056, 15.4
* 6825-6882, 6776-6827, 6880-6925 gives 0.021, 14.6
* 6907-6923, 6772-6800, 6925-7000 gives 0.117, 16.1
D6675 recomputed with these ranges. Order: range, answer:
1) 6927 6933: 16.3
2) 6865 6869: 14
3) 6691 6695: 16.2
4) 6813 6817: 14.6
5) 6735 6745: 15.5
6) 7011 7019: 17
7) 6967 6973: 16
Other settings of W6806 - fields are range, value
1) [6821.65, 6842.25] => 14.6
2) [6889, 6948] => 15.3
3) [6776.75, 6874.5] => 14.6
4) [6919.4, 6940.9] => 15.8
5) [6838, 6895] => 14.2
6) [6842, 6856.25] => 14.7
